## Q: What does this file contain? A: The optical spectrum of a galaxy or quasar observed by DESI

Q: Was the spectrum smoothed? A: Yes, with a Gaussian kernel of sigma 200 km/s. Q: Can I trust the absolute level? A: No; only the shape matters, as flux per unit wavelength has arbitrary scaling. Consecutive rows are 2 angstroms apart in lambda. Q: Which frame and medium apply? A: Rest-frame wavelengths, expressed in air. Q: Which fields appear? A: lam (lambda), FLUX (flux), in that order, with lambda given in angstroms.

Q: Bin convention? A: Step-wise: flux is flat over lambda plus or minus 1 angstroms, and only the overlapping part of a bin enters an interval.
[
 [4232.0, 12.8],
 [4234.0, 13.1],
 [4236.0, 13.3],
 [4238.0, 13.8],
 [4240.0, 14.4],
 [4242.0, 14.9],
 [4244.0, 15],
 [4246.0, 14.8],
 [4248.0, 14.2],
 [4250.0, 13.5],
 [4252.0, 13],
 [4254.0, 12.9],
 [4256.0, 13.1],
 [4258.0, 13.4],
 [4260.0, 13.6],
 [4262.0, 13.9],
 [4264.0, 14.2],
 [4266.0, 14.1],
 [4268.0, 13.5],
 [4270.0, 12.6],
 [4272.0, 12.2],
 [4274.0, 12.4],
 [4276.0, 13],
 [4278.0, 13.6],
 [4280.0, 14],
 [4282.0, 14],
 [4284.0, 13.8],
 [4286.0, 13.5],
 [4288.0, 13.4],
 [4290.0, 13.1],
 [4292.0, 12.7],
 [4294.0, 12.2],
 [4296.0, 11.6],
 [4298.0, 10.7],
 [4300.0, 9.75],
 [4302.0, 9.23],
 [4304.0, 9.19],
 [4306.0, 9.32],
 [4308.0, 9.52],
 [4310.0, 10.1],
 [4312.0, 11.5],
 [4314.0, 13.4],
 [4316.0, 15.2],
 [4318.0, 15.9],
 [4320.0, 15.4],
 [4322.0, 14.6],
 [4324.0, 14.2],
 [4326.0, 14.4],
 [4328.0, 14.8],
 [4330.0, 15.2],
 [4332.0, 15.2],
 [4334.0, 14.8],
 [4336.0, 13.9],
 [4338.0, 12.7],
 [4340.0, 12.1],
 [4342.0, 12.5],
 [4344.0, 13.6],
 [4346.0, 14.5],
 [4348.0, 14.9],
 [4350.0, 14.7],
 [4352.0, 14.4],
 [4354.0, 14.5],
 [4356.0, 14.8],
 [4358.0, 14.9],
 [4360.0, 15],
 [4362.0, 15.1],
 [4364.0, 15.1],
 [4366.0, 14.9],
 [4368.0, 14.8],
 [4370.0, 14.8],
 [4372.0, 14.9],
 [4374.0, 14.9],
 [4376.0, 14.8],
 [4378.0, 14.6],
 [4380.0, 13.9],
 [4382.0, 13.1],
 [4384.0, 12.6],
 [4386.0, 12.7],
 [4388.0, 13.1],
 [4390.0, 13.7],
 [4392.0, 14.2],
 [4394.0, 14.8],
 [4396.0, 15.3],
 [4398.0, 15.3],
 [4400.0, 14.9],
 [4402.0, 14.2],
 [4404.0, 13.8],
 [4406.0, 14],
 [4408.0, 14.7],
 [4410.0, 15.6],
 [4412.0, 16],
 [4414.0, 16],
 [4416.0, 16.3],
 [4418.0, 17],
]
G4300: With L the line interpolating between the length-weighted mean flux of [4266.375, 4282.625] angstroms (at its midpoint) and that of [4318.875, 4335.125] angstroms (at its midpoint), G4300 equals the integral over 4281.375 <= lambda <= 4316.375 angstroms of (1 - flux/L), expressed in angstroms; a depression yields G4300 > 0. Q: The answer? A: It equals 5.6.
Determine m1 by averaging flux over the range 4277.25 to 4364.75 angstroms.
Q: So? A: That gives 13.3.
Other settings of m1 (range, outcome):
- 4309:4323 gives 13.7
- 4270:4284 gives 13.2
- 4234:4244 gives 14.1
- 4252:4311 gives 12.4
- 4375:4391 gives 13.6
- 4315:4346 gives 14.3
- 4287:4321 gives 11.9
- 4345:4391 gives 14.4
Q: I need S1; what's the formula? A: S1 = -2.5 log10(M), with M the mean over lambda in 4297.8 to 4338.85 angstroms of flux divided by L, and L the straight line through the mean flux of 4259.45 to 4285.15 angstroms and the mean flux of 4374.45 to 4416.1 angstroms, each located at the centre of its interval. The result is 0.08 mag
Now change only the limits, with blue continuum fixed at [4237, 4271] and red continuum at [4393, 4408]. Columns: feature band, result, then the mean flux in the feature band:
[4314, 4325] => -0.05 mag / 14.9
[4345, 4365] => -0.03 mag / 14.8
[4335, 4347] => 0.09 mag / 13.2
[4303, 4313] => 0.38 mag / 9.93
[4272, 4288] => 0.05 mag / 13.4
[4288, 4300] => 0.17 mag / 12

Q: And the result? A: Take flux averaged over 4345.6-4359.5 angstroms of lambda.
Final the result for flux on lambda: 14.7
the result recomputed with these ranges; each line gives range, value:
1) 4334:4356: 13.9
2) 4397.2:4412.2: 14.7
